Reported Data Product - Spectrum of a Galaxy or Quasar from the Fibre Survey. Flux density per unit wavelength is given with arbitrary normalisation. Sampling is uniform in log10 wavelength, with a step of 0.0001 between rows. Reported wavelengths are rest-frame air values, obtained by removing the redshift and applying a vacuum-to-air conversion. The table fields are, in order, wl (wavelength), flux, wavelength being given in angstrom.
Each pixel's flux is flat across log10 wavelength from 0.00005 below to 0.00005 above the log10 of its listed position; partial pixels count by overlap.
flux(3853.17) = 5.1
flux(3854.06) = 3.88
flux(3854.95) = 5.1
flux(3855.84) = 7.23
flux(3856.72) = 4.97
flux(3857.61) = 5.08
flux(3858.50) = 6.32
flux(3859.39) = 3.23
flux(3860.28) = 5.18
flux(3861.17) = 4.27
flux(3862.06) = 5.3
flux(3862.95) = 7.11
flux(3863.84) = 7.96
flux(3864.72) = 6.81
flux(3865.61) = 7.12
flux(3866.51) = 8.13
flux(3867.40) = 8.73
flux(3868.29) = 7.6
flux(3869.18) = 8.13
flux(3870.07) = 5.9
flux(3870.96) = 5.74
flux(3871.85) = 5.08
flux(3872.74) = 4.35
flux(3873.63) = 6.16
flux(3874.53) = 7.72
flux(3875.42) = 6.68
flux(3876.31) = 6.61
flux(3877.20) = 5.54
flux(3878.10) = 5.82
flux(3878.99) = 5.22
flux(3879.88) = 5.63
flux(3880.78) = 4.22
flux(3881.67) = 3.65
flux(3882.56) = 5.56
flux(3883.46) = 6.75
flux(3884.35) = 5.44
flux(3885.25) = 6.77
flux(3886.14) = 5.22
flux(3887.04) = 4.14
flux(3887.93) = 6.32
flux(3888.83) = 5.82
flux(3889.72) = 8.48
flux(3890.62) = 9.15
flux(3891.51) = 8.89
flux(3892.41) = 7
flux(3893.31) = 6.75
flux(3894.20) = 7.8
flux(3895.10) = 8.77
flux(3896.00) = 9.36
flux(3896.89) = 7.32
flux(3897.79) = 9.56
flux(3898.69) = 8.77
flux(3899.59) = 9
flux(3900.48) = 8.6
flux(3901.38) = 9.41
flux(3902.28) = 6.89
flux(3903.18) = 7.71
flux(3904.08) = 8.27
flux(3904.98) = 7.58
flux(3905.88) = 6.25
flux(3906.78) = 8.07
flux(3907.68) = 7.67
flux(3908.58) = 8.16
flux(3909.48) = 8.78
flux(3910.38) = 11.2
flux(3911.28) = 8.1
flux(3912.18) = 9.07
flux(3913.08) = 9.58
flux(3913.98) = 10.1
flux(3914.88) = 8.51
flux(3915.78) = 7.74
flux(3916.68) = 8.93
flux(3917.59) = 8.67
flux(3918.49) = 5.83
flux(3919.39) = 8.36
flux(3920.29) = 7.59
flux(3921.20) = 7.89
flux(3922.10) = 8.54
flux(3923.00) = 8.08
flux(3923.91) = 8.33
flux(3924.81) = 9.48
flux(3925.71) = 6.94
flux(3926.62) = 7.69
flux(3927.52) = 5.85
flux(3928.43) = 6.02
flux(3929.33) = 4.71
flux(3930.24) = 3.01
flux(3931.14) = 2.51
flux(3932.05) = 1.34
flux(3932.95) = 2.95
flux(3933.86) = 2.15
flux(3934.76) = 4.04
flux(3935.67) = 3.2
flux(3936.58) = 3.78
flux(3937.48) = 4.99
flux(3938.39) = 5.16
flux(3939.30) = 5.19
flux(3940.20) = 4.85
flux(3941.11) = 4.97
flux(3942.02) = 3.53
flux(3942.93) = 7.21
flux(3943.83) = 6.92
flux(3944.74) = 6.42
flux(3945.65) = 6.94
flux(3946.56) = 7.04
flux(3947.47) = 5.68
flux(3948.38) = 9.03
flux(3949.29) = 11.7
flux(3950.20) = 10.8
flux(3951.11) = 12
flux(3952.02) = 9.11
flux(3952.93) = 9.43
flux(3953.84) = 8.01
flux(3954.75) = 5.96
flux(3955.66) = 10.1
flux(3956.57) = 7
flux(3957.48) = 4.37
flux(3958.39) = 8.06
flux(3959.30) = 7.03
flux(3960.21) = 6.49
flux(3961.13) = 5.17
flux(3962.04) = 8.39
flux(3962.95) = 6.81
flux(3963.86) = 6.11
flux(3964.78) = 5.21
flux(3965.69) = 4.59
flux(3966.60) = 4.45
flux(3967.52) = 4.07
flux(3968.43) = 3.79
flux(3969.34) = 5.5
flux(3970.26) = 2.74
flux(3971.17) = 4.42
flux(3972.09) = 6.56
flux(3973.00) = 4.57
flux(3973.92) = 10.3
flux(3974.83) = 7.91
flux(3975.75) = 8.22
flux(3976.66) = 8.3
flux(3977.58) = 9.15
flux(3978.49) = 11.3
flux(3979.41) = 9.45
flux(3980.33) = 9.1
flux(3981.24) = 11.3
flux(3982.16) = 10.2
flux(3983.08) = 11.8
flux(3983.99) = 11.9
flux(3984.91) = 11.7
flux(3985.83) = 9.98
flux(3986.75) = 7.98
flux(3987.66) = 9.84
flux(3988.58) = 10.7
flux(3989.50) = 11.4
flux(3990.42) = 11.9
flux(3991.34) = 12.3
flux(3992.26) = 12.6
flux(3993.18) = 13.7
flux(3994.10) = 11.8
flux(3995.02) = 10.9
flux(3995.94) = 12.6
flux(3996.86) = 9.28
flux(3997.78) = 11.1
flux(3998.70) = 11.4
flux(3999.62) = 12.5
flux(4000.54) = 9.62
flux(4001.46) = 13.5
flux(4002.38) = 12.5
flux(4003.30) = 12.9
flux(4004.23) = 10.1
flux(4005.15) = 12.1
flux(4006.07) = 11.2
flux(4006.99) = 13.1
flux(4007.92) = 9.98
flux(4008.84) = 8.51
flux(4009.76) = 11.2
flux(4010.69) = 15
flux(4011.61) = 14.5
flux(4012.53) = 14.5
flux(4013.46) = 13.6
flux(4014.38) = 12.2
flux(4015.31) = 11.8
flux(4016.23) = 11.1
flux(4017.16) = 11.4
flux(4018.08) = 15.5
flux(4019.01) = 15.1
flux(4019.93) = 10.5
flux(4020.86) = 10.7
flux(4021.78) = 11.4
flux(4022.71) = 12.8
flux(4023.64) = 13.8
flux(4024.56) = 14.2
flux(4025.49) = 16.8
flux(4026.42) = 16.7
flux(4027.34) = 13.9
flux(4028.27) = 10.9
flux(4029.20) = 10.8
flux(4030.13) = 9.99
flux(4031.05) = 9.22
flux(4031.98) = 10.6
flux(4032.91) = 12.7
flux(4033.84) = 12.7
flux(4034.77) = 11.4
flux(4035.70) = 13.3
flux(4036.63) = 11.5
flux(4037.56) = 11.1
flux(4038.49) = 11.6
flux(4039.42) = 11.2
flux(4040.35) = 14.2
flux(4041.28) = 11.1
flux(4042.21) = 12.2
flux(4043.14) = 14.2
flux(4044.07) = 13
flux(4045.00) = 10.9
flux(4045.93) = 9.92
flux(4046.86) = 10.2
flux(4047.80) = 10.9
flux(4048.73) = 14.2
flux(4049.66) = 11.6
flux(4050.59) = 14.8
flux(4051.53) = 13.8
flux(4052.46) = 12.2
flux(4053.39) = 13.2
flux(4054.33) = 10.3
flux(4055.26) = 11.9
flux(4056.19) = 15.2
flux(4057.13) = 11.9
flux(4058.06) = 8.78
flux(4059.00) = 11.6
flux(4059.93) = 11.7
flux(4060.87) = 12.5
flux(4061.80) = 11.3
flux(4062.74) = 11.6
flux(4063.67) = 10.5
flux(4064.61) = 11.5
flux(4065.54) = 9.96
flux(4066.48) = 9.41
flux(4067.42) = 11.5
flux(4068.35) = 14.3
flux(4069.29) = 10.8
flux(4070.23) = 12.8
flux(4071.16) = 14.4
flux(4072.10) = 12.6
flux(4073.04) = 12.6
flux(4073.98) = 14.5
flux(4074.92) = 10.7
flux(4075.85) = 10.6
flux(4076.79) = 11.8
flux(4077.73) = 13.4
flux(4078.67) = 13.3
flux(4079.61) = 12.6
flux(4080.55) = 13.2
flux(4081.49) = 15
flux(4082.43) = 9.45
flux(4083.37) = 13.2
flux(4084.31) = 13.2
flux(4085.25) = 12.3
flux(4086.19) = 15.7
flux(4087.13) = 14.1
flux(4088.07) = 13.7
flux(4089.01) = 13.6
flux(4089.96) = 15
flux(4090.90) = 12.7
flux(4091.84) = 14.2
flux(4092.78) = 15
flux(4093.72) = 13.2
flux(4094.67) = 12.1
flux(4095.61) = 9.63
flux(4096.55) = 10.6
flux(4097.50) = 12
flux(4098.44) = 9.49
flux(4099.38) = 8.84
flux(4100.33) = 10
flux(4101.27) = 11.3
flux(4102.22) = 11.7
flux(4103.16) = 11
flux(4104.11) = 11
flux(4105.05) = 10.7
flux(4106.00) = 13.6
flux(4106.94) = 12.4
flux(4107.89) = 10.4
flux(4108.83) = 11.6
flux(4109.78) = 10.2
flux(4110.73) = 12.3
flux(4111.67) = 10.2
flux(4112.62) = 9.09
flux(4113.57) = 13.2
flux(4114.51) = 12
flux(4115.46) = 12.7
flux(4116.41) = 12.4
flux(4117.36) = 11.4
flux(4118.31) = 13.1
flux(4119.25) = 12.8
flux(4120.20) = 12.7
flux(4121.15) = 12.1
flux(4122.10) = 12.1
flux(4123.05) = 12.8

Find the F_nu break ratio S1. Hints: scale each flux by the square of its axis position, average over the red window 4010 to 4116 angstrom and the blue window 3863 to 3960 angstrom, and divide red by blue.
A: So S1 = 1.88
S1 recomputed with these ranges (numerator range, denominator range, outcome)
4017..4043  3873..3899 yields 1.99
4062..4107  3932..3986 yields 1.85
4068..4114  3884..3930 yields 1.71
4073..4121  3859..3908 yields 1.98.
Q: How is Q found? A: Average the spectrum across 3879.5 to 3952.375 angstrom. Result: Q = 7.03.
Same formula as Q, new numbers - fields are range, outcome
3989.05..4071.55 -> 12.1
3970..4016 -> 10.7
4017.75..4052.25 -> 12.4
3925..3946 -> 4.85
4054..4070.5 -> 11.5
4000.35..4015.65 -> 12.2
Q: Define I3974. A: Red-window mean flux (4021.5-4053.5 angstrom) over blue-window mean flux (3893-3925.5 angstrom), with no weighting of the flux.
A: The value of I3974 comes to 1.5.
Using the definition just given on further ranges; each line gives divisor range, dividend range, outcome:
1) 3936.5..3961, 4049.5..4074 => 1.69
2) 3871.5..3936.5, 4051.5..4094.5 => 1.82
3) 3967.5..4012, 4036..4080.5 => 1.18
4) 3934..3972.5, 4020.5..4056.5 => 1.95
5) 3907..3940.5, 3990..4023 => 1.82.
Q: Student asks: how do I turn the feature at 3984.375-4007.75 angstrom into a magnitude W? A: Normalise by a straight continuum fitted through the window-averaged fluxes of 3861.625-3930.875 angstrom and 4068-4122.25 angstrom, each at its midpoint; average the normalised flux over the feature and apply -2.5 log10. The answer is -0.17 mag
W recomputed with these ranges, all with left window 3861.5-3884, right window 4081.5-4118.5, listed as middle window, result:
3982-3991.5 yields -0.183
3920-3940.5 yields 0.387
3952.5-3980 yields 0.263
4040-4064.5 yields -0.117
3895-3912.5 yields -0.189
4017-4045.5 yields -0.207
